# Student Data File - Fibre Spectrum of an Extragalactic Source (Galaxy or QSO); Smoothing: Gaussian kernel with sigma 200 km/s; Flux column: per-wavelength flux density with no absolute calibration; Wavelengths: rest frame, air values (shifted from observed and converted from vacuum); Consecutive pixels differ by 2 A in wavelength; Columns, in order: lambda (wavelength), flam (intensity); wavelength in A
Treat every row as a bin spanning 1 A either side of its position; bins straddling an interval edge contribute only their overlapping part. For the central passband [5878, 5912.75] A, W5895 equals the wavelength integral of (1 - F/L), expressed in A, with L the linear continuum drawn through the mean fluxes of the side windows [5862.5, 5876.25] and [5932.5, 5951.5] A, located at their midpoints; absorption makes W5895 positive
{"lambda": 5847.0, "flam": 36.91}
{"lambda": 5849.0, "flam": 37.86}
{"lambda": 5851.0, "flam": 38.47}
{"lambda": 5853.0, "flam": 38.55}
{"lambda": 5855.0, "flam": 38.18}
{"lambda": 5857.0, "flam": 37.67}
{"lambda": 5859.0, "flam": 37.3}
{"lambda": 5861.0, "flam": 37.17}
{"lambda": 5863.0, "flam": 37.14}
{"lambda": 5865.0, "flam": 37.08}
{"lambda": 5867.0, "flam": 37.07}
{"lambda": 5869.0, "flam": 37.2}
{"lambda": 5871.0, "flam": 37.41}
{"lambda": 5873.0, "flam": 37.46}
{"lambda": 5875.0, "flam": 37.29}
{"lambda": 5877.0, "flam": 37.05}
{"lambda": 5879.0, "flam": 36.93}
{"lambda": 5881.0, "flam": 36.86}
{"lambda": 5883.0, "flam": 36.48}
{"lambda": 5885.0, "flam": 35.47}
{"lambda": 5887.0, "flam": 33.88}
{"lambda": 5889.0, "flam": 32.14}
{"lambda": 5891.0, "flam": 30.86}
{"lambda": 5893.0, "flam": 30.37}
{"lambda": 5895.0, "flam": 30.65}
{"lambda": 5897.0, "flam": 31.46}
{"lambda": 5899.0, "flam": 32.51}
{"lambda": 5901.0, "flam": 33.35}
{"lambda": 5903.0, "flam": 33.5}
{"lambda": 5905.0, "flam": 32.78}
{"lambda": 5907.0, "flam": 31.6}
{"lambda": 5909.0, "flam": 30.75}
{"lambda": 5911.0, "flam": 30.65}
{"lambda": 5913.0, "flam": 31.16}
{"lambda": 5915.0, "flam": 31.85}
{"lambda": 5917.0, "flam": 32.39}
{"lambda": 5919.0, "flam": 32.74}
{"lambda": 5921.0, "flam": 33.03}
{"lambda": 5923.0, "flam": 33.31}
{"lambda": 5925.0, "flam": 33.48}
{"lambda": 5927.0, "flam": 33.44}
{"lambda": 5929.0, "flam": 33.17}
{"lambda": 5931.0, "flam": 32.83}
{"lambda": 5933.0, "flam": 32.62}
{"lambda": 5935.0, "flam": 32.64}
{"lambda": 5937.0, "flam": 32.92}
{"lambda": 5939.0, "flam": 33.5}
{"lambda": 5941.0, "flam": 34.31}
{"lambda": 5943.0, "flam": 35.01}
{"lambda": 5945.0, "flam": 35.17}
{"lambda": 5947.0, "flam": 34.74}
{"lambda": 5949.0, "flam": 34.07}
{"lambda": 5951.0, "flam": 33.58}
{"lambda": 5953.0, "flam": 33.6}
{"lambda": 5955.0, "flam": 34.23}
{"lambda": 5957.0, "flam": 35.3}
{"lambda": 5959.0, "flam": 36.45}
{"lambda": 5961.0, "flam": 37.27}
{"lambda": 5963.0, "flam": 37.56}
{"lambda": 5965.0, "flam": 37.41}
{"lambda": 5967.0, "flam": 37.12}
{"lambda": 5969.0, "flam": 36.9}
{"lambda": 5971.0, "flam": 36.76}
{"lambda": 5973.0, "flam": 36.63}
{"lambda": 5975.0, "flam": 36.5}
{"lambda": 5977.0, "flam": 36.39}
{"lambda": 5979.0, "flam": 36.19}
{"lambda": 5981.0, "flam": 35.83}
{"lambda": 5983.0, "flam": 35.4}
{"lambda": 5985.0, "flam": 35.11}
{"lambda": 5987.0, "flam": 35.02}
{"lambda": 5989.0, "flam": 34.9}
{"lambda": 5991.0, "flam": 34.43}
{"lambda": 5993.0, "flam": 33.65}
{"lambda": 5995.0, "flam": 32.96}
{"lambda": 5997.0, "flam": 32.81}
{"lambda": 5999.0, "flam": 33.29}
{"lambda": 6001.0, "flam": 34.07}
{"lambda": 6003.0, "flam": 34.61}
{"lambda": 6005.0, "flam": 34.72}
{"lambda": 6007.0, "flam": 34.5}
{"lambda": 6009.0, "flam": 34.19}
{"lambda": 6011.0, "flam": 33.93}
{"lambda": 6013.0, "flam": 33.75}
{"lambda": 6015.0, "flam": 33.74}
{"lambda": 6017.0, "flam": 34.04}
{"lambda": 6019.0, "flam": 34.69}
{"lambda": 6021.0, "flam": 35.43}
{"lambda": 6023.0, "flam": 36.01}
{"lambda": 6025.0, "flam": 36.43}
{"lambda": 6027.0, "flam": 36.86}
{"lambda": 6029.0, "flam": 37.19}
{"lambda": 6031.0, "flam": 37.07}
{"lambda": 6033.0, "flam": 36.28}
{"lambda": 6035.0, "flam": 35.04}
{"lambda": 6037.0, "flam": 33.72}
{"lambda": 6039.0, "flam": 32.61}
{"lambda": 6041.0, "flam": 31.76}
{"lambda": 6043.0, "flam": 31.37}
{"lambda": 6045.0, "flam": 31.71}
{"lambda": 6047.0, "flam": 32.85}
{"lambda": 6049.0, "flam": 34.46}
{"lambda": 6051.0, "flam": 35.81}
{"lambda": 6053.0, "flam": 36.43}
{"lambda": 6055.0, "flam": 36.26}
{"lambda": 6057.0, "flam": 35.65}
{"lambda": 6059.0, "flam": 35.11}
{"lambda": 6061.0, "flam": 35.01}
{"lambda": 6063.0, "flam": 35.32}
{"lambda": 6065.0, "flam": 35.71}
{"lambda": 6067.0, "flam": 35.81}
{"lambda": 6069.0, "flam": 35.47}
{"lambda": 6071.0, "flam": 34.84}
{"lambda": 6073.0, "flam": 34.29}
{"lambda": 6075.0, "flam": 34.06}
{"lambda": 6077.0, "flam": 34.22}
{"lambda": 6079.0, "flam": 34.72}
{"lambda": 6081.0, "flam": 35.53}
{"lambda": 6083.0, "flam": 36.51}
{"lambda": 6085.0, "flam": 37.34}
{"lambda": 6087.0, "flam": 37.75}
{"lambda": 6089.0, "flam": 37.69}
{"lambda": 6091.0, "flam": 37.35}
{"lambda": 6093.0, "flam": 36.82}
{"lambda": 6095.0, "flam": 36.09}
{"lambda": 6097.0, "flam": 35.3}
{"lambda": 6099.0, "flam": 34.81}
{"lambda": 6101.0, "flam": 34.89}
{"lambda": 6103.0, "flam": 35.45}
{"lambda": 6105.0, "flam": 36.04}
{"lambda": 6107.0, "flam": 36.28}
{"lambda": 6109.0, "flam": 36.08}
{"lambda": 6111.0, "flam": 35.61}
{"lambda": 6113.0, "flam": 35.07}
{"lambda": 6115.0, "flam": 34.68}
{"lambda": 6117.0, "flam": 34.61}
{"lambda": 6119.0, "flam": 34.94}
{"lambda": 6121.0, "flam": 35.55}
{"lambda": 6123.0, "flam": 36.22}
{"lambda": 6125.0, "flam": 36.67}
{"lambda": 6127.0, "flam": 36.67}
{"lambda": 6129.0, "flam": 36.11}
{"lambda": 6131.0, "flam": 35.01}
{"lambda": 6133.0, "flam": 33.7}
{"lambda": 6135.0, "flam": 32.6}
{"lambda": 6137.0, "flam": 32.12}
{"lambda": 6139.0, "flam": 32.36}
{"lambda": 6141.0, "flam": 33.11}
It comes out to 3.0 A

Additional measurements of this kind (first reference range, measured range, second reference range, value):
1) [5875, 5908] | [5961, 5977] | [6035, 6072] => -1.4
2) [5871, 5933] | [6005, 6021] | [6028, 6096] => 0.2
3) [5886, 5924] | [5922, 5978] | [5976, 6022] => -2.8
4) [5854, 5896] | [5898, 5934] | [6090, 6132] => 3.3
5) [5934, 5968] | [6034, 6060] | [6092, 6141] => 0.7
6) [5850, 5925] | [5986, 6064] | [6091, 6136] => 1.2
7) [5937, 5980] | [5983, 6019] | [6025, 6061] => 1.0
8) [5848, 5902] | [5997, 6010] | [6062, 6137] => 0.5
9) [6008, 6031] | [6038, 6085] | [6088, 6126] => 1.1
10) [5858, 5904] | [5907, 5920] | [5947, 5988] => 1.4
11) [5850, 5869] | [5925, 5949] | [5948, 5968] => 1.6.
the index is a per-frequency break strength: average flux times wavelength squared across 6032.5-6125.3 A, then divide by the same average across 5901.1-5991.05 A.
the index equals 1.1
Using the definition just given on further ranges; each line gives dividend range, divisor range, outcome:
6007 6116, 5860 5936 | 1.10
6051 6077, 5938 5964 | 1.05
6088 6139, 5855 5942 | 1.12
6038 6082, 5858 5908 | 1.05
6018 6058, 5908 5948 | 1.10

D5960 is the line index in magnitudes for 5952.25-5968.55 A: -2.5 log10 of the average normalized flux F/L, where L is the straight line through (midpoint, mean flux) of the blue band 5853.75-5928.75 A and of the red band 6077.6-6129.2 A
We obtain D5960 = -0.04 mag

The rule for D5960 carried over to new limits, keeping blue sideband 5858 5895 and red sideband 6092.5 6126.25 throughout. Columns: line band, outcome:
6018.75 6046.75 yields 0.03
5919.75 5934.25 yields 0.08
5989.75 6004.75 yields 0.06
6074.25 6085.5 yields 0.01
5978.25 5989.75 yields 0.01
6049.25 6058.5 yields -0.01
